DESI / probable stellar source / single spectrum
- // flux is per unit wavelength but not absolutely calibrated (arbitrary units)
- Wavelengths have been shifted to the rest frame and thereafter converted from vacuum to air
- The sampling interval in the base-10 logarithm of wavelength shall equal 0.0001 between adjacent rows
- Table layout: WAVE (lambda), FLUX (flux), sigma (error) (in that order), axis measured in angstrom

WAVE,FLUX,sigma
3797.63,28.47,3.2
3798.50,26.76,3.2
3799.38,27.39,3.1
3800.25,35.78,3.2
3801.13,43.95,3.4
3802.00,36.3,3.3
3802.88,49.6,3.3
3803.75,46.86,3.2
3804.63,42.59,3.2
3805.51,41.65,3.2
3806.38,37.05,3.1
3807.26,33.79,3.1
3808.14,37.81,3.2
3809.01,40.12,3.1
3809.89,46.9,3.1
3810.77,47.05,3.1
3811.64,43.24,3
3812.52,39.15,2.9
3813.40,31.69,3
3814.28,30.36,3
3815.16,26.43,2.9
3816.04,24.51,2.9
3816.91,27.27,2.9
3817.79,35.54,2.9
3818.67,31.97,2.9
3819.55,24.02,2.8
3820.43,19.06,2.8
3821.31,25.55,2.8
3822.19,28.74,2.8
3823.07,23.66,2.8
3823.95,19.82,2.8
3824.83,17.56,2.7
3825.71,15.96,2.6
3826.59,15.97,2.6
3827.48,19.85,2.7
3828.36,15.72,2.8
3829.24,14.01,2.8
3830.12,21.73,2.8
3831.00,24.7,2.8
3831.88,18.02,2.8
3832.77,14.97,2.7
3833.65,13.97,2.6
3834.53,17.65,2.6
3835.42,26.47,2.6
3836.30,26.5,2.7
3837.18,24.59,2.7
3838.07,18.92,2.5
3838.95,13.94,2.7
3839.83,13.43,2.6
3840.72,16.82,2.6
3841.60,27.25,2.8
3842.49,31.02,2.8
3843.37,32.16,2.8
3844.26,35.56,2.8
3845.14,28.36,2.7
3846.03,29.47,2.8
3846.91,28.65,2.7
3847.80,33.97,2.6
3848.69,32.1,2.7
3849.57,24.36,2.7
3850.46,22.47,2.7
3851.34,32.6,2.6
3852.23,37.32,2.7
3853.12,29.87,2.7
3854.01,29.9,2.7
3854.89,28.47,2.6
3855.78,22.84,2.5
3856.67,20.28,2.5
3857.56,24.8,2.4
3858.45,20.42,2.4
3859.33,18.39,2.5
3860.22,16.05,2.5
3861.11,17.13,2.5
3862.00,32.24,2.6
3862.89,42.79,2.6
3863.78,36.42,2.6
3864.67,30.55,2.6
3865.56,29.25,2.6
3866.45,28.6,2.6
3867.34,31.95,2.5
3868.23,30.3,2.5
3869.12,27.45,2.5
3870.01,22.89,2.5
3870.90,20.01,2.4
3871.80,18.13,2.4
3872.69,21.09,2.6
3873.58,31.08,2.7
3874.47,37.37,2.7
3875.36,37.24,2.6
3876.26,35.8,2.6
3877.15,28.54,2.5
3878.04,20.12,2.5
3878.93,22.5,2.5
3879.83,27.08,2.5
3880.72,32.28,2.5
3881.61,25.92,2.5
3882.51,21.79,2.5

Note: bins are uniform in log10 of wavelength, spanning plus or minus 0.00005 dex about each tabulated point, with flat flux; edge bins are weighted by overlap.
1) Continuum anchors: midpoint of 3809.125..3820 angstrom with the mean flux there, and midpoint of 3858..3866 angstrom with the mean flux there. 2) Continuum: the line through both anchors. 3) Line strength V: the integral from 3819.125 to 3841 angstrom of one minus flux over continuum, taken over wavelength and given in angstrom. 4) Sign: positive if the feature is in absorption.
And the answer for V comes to 8.4 angstrom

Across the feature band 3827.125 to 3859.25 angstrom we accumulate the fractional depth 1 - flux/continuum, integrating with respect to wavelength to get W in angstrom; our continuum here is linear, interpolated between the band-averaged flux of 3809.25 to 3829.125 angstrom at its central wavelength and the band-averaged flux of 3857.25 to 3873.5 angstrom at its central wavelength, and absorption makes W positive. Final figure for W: 3.1 angstrom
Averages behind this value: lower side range 27.6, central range 24.2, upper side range 26.2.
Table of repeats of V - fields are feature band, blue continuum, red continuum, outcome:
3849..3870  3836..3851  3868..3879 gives -0.7 angstrom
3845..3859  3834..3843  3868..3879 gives -2.4 angstrom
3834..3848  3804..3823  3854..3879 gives 2.4 angstrom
